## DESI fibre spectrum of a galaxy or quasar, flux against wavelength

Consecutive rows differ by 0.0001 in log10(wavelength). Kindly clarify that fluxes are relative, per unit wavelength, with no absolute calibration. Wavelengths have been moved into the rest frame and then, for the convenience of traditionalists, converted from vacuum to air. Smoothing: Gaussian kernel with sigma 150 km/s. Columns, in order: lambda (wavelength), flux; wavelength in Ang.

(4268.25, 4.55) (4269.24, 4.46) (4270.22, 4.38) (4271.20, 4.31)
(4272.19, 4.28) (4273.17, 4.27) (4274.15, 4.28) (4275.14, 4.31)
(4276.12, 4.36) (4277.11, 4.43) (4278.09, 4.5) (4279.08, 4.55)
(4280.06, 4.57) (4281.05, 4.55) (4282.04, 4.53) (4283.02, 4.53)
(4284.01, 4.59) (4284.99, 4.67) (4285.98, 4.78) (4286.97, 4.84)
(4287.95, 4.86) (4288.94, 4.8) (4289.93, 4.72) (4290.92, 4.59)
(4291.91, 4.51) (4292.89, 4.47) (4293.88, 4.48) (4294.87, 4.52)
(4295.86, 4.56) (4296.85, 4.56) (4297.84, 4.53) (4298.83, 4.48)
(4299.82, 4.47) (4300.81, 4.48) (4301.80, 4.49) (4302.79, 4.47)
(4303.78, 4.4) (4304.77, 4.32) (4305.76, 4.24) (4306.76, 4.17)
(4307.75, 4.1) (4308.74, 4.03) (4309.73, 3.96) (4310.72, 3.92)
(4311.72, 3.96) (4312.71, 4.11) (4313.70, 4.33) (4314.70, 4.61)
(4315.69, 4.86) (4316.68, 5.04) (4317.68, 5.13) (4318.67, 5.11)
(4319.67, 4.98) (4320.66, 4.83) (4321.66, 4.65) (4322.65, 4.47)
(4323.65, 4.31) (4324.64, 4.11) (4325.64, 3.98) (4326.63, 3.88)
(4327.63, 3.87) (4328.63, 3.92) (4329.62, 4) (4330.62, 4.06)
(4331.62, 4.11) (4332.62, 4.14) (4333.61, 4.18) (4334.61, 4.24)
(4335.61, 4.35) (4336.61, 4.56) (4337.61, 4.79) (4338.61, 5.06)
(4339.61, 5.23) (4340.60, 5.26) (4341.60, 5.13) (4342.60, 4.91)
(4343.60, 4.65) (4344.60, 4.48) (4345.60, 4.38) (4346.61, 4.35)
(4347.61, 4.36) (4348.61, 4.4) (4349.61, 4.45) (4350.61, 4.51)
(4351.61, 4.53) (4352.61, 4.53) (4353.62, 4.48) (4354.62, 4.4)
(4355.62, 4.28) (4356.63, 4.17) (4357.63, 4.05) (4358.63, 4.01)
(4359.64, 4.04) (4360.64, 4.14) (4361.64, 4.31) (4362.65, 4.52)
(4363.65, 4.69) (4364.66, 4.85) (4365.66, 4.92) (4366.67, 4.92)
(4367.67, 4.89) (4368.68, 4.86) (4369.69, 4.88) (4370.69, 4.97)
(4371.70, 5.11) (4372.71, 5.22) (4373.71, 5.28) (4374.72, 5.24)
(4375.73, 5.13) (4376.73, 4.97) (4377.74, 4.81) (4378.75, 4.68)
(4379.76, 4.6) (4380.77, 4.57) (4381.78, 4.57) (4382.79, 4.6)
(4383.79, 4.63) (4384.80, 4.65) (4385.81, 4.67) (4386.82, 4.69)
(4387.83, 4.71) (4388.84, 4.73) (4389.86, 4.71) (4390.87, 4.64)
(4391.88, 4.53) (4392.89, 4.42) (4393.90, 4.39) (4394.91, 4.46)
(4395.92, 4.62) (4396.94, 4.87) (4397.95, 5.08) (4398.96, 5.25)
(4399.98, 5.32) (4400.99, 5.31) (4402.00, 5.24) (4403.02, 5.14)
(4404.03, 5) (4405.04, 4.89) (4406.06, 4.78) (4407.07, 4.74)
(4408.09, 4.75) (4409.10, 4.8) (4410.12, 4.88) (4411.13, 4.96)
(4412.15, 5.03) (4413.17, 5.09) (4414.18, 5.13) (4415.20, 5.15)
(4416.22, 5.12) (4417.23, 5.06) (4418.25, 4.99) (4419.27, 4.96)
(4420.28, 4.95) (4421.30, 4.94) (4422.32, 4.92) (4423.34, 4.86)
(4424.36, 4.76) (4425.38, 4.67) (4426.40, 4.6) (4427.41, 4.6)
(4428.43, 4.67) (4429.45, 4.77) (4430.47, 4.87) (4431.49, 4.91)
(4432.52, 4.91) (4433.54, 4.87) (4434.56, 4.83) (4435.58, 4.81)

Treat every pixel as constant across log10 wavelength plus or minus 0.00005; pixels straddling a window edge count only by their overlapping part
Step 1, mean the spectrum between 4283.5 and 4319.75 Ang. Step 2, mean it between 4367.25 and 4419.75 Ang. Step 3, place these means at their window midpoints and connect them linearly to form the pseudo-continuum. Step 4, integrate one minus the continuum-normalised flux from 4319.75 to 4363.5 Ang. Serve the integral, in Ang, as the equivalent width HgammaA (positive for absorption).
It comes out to 2.49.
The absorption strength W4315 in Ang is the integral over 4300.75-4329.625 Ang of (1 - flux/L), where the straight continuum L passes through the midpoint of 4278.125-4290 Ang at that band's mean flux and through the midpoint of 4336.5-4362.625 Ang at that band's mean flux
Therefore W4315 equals 1.44 Ang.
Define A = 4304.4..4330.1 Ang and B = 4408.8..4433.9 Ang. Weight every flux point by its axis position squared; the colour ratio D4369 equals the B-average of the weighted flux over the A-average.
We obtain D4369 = 1.2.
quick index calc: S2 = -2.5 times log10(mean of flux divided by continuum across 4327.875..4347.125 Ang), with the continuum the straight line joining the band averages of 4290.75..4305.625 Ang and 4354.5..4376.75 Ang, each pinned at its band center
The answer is 0.023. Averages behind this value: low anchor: 4.48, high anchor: 4.69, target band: 4.51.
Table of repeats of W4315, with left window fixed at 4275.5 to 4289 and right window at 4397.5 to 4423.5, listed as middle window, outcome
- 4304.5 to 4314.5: 1.21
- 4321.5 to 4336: 1.88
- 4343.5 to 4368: 1.99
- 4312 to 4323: -0.02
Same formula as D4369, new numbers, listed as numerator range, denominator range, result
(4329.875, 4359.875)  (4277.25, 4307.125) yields 1.01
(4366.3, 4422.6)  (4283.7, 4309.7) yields 1.14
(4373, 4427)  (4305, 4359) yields 1.13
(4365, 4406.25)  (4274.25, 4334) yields 1.14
